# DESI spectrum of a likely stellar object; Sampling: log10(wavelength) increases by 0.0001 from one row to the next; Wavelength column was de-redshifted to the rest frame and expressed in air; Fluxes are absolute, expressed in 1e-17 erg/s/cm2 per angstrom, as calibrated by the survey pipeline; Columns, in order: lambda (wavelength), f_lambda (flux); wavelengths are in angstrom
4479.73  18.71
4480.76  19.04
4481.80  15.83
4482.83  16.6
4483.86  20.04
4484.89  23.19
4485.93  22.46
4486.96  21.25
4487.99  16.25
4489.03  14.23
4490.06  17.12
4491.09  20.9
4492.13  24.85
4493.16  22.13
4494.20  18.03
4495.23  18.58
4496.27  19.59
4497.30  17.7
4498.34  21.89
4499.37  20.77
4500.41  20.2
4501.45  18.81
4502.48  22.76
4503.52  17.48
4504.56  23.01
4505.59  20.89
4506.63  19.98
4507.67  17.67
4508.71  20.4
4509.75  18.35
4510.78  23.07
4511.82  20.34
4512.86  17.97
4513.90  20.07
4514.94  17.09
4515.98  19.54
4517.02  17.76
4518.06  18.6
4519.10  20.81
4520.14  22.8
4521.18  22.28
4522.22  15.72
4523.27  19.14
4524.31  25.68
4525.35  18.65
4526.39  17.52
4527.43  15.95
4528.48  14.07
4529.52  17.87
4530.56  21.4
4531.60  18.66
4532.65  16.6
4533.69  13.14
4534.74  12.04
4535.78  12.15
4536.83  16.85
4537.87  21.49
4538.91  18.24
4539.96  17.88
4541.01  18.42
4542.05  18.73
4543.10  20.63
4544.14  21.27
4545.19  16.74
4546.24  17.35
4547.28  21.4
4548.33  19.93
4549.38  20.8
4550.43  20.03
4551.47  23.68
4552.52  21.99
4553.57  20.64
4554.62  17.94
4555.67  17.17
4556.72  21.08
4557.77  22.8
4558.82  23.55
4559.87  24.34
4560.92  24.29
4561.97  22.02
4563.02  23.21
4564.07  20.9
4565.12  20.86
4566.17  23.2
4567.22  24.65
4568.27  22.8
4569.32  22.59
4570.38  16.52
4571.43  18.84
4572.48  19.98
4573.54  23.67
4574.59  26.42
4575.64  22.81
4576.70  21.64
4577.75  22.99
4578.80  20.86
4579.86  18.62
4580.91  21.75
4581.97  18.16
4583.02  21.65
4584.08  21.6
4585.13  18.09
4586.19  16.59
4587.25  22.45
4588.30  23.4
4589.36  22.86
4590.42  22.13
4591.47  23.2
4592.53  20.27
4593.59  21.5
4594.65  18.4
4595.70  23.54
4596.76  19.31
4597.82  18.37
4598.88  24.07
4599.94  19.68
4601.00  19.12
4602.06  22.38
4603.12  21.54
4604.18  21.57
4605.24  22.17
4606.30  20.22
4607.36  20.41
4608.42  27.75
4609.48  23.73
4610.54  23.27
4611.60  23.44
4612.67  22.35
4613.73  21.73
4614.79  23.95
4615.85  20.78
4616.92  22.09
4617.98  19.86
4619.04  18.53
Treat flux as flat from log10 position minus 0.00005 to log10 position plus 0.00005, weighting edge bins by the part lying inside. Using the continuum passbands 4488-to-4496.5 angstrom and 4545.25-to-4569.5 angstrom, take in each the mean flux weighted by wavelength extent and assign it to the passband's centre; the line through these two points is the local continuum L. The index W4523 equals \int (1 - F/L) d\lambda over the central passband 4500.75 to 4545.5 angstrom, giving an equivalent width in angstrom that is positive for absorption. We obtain 3.23 angstrom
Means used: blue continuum 19.2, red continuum 21.5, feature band 18.8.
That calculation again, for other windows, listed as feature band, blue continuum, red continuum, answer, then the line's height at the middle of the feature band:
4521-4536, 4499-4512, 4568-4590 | 2.31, 20.5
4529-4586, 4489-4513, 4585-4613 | 1.94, 20.9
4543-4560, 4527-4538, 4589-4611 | -2.71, 17.7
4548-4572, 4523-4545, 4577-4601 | -2.72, 19.3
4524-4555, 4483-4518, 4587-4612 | 3.10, 20.6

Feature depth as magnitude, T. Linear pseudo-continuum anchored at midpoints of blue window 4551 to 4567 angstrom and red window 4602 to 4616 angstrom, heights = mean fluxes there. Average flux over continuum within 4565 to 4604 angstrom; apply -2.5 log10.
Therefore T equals 0.049 mag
